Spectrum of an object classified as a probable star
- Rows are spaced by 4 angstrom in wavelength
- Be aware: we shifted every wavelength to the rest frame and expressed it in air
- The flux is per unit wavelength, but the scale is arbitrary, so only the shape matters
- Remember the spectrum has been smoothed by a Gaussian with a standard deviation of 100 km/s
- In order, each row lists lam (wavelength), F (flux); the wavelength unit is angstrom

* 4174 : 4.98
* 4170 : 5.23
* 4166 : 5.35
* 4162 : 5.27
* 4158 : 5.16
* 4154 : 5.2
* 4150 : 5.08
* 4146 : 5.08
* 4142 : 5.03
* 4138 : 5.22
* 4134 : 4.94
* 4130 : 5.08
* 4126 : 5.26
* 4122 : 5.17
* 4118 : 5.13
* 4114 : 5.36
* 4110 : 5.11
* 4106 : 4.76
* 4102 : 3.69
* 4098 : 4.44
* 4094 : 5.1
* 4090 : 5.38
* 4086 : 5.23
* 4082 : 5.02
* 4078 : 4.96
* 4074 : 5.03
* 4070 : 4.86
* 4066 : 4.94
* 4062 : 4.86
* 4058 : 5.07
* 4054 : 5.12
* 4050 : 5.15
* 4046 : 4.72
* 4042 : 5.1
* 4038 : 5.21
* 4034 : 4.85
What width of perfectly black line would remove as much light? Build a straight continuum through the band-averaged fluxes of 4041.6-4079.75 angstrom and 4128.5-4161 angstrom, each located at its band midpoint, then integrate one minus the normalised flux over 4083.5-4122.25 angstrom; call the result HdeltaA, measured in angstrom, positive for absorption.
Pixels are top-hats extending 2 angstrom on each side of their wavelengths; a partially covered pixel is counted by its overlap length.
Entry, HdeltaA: 0.87 angstrom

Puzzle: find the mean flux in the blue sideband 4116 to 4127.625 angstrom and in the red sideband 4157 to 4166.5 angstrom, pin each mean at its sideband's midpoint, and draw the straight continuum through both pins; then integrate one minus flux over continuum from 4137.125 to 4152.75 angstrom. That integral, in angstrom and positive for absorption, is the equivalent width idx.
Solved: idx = 0.4 angstrom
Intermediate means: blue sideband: 5.18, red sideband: 5.26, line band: 5.1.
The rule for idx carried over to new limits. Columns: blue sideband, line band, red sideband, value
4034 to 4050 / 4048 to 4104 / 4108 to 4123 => 1.9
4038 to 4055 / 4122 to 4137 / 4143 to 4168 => 0.1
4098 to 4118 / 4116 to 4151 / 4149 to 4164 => -1.0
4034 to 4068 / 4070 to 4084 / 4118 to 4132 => 0.2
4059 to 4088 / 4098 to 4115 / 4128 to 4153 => 1.3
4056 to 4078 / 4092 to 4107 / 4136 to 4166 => 1.6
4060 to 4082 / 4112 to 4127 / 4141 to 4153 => -0.6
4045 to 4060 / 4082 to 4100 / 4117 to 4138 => 0.2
